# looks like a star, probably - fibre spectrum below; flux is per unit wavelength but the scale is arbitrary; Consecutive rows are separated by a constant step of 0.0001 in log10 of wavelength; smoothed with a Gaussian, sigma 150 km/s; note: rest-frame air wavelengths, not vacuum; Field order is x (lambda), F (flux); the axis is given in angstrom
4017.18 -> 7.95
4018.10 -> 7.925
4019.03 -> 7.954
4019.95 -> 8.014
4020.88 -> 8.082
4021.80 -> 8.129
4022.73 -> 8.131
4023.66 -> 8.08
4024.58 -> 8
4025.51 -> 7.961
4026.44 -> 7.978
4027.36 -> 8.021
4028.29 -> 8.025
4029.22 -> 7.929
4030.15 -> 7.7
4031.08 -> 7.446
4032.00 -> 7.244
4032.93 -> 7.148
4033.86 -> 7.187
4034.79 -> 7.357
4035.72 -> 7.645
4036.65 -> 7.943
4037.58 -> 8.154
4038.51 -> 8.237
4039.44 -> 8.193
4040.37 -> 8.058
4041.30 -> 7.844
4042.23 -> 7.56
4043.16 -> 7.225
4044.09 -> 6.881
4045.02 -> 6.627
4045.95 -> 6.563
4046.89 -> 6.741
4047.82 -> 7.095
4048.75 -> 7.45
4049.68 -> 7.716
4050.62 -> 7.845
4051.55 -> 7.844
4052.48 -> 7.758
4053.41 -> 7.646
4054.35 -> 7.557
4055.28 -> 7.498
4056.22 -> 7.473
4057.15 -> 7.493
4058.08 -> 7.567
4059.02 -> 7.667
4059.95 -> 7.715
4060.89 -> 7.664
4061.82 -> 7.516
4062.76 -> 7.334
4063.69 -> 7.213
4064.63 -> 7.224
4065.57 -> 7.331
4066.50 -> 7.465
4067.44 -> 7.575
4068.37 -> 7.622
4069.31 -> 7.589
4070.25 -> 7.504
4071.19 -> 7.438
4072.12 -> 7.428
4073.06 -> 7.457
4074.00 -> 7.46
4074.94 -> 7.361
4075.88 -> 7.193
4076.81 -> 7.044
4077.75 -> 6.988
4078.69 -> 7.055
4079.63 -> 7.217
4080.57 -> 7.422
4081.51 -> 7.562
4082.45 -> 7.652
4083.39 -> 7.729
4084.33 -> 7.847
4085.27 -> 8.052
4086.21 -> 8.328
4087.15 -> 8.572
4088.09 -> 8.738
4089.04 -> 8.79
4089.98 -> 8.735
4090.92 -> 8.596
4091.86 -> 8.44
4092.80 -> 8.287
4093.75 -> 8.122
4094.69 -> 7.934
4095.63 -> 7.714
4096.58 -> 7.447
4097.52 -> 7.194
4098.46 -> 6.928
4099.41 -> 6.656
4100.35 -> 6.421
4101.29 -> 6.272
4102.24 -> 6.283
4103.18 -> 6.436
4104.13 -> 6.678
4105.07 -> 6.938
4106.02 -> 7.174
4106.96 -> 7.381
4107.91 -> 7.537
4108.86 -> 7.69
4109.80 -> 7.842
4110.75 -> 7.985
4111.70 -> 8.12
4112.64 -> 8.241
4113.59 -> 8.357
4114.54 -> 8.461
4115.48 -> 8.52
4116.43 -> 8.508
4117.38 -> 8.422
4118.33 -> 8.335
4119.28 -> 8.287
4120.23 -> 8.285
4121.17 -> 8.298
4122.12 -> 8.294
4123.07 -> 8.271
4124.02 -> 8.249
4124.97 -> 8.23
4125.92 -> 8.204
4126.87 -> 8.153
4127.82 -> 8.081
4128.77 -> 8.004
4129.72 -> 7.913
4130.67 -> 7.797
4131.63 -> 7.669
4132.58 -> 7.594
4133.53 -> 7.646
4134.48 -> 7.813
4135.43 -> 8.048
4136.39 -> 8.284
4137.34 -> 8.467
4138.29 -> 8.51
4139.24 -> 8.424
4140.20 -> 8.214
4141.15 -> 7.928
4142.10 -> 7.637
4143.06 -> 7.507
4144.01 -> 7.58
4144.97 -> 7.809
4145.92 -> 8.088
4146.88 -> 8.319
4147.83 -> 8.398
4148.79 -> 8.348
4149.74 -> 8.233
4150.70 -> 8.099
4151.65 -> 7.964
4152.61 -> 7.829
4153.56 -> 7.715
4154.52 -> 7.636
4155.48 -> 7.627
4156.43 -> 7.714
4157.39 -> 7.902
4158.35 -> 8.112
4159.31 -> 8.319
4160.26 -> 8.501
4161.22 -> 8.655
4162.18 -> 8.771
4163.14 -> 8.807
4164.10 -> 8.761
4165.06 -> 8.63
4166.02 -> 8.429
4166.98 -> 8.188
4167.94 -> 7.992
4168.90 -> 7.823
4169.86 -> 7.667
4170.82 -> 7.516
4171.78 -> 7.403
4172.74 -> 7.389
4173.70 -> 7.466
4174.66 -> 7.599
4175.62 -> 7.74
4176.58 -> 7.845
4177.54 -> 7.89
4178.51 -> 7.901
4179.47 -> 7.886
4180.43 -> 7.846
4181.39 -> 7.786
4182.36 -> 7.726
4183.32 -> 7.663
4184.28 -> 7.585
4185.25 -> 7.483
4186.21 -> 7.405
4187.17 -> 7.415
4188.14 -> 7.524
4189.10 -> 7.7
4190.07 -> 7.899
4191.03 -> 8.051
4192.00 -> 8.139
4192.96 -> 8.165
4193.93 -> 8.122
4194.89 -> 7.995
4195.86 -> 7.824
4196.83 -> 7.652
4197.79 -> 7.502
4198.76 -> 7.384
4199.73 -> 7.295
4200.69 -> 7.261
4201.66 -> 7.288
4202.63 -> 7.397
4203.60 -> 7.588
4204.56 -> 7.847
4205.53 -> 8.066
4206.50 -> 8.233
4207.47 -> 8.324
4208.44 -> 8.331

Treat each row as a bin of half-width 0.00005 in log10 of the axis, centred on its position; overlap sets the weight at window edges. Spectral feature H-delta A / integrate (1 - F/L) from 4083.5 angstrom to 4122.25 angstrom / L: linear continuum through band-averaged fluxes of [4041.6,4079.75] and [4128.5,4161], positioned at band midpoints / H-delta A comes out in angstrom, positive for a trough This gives -0.7 angstrom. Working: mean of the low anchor 7.38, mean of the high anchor 7.99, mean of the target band 7.83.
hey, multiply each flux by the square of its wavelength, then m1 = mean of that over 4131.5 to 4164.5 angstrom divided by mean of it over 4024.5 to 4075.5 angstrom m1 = 1.1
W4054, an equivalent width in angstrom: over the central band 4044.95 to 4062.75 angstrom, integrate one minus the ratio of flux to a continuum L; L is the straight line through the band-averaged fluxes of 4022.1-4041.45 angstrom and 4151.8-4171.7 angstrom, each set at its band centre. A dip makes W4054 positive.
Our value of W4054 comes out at 0.9 angstrom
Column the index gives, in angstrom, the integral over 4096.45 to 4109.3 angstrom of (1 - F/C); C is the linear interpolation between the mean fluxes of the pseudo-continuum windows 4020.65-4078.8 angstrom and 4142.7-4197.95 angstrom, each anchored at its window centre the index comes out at 1.3 angstrom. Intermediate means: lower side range 7.55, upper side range 7.93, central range 6.92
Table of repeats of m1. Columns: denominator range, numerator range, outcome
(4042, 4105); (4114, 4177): 1.12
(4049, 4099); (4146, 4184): 1.09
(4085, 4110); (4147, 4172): 1.10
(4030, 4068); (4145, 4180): 1.13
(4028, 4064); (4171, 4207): 1.10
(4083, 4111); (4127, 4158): 1.07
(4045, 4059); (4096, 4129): 1.07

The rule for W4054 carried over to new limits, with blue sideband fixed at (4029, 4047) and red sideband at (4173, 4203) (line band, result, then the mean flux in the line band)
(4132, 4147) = -0.70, 7.98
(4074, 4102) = -0.34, 7.65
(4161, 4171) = -0.84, 8.3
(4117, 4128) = -0.95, 8.26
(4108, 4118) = -0.79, 8.19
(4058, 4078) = 0.28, 7.43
